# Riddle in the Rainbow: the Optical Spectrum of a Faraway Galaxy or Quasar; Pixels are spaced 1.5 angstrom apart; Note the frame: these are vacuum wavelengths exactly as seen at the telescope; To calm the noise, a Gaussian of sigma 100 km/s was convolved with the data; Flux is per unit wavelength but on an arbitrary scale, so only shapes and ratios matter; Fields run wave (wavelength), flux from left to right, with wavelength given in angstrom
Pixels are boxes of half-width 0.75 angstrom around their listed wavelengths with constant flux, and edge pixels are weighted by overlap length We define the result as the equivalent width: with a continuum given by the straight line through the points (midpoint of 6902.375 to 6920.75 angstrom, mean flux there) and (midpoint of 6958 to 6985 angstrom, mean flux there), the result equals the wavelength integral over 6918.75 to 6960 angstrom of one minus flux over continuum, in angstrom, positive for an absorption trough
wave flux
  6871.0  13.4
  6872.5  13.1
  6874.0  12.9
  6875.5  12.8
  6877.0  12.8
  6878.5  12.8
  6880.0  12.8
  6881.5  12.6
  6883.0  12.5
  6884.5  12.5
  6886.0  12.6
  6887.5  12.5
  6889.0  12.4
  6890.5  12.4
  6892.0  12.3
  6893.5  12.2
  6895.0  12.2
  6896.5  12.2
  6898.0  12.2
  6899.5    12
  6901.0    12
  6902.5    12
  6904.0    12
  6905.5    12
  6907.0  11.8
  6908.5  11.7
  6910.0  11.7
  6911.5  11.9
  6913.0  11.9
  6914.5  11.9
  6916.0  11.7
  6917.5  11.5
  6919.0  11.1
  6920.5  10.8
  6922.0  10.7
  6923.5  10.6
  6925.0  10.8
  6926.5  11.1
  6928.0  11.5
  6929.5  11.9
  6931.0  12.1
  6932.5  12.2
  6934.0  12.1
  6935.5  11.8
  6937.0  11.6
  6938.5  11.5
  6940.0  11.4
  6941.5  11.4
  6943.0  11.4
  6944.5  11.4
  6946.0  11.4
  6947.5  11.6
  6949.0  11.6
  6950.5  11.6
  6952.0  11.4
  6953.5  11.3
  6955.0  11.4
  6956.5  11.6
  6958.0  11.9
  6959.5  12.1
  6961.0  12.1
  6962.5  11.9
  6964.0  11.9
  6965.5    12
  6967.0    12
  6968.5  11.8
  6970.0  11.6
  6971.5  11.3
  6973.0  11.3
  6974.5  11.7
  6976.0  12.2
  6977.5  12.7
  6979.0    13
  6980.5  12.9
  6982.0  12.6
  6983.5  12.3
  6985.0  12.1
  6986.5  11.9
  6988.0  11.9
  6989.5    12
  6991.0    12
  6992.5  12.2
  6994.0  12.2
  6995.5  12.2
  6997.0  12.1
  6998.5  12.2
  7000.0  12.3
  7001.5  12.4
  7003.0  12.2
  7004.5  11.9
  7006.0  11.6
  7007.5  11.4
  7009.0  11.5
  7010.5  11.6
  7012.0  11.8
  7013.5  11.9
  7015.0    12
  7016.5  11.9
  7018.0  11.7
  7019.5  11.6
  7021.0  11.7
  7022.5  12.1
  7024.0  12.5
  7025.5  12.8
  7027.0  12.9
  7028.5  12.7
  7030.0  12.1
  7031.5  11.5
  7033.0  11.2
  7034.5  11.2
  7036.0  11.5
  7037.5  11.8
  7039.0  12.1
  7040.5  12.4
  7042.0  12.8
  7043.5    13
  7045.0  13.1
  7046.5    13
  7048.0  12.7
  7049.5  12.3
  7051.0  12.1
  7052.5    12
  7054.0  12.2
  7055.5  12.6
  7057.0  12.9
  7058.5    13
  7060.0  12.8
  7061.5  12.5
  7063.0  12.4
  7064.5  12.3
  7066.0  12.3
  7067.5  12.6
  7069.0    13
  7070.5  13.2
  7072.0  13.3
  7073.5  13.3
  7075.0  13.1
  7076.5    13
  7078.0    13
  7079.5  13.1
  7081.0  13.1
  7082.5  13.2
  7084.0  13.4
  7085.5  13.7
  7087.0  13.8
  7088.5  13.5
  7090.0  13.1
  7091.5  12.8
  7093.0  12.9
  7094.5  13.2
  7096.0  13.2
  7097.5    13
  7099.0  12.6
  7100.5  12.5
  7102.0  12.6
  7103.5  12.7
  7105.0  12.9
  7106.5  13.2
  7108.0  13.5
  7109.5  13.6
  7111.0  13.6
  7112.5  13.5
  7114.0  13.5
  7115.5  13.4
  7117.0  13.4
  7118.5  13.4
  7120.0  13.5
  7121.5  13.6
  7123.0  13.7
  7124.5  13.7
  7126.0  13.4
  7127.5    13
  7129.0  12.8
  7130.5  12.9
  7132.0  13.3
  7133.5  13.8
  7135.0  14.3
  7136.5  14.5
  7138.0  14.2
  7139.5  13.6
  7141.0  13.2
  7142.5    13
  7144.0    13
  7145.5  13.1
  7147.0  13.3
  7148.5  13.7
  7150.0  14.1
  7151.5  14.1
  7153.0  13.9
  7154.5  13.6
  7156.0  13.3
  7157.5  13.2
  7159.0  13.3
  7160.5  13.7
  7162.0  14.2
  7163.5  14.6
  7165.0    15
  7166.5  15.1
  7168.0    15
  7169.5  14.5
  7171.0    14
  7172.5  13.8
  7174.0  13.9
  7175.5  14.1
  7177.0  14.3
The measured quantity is 1.4 angstrom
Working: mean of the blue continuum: 11.7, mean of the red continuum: 12.1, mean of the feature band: 11.5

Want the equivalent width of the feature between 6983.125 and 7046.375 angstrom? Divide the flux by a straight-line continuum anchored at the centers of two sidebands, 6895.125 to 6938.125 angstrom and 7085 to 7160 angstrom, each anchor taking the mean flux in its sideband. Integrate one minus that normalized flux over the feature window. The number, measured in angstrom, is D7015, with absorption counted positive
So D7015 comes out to 2.1 angstrom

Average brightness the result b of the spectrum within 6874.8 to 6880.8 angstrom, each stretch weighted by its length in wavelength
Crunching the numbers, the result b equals 12.8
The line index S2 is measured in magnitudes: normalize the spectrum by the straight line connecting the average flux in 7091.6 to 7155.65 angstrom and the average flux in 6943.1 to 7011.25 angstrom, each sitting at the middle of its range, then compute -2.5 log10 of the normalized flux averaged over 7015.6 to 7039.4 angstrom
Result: 0.04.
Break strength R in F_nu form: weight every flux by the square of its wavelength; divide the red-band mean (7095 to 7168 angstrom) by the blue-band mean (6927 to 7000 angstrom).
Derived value 1.19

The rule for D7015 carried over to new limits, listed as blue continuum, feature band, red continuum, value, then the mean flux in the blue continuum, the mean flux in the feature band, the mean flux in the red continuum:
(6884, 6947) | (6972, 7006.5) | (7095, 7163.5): 0.5 angstrom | 11.8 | 12.2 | 13.4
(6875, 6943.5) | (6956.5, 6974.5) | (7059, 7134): 0.7 angstrom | 11.9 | 11.8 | 13.1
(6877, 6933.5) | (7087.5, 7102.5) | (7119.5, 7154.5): 0.3 angstrom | 11.9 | 13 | 13.6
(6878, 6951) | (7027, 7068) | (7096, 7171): 1.7 angstrom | 11.8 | 12.3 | 13.6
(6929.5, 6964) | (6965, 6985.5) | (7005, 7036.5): -0.6 angstrom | 11.7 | 12.1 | 11.9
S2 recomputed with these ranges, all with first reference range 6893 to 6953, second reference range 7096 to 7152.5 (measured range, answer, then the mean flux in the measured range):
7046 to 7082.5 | 0.010 mag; 12.7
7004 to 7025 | 0.056 mag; 11.8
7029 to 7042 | 0.072 mag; 11.8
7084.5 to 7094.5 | -0.017 mag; 13.3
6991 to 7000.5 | 0.008 mag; 12.2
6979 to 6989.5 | -0.013 mag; 12.3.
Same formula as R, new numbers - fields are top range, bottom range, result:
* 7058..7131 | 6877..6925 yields 1.16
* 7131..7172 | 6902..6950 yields 1.28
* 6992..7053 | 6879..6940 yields 1.05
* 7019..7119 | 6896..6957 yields 1.15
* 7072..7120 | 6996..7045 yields 1.12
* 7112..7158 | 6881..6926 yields 1.22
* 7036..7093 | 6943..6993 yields 1.11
